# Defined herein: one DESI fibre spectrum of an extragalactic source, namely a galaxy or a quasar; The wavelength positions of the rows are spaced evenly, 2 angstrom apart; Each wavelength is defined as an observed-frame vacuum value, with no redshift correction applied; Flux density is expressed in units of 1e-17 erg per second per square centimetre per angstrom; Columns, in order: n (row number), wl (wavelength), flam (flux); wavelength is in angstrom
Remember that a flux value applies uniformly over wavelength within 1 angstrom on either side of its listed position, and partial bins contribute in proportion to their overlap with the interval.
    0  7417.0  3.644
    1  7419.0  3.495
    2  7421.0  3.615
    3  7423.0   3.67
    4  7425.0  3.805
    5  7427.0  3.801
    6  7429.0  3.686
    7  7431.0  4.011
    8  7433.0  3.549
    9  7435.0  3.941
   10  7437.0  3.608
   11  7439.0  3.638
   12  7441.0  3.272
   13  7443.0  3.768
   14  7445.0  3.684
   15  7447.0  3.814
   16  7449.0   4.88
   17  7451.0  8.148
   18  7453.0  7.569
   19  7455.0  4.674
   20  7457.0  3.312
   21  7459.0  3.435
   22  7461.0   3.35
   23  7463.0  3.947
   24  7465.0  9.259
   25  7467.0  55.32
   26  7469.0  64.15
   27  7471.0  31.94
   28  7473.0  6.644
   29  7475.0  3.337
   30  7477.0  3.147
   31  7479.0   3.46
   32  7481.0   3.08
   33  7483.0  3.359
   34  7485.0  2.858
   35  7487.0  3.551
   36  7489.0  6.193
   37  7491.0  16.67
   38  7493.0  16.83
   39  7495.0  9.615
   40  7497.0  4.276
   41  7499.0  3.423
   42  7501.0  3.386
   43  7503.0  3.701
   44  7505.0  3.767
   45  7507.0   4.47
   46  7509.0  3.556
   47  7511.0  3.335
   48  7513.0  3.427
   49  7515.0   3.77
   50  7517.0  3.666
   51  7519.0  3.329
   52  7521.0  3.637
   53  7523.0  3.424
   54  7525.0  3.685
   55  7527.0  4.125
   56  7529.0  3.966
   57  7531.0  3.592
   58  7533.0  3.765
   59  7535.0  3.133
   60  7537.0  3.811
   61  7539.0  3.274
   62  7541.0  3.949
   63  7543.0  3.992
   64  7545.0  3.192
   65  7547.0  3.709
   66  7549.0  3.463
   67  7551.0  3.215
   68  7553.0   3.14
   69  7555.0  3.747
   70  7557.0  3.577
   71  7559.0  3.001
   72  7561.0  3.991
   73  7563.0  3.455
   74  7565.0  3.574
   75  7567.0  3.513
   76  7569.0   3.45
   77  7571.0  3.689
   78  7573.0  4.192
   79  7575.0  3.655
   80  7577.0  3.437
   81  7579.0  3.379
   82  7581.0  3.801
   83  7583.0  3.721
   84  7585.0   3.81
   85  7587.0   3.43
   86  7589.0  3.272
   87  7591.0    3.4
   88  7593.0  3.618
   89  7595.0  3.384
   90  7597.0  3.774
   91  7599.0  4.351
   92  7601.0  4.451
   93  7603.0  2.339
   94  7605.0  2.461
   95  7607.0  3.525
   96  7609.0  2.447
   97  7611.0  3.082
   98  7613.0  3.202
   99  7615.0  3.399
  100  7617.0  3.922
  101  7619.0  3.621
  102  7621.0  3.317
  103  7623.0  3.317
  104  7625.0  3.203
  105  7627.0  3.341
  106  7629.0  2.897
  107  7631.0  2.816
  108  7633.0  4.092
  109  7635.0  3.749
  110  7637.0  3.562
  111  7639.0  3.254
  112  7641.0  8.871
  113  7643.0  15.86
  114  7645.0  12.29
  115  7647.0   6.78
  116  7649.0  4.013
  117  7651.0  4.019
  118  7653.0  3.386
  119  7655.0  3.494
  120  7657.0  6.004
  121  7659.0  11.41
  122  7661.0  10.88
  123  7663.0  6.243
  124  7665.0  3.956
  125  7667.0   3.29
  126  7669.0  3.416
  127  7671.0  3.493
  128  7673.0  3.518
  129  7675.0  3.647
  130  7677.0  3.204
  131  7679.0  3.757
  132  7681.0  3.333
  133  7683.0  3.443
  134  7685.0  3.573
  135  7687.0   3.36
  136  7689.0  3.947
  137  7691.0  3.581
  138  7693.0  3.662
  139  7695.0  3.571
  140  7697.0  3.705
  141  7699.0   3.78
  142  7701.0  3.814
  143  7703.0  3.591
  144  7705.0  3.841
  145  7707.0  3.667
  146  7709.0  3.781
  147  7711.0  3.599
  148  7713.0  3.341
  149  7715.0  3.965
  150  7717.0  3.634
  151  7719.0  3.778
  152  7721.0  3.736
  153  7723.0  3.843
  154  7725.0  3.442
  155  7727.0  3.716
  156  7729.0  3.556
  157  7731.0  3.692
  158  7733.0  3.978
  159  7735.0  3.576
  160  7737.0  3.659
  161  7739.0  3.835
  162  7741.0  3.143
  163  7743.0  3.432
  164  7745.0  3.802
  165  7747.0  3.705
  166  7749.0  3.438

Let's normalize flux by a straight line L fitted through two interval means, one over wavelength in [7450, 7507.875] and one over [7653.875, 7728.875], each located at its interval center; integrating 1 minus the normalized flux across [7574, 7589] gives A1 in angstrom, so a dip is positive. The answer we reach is 7.6 angstrom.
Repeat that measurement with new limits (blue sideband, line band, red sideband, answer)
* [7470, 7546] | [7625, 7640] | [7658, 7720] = 3.85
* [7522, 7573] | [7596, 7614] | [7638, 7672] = 6.45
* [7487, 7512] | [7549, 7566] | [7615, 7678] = 7.08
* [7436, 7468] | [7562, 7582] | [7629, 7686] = 8.63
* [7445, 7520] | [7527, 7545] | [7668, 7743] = 9.20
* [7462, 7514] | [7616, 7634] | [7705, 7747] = 8.79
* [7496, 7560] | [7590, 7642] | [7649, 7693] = 7.07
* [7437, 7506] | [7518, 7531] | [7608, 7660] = 6.87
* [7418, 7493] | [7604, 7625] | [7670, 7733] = 8.26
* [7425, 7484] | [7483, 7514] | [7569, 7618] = 6.26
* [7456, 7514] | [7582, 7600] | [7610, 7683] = 8.04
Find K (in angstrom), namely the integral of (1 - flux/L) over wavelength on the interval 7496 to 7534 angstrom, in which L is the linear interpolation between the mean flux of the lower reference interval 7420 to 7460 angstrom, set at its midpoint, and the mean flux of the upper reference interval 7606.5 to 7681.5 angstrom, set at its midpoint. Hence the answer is 6.2 angstrom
